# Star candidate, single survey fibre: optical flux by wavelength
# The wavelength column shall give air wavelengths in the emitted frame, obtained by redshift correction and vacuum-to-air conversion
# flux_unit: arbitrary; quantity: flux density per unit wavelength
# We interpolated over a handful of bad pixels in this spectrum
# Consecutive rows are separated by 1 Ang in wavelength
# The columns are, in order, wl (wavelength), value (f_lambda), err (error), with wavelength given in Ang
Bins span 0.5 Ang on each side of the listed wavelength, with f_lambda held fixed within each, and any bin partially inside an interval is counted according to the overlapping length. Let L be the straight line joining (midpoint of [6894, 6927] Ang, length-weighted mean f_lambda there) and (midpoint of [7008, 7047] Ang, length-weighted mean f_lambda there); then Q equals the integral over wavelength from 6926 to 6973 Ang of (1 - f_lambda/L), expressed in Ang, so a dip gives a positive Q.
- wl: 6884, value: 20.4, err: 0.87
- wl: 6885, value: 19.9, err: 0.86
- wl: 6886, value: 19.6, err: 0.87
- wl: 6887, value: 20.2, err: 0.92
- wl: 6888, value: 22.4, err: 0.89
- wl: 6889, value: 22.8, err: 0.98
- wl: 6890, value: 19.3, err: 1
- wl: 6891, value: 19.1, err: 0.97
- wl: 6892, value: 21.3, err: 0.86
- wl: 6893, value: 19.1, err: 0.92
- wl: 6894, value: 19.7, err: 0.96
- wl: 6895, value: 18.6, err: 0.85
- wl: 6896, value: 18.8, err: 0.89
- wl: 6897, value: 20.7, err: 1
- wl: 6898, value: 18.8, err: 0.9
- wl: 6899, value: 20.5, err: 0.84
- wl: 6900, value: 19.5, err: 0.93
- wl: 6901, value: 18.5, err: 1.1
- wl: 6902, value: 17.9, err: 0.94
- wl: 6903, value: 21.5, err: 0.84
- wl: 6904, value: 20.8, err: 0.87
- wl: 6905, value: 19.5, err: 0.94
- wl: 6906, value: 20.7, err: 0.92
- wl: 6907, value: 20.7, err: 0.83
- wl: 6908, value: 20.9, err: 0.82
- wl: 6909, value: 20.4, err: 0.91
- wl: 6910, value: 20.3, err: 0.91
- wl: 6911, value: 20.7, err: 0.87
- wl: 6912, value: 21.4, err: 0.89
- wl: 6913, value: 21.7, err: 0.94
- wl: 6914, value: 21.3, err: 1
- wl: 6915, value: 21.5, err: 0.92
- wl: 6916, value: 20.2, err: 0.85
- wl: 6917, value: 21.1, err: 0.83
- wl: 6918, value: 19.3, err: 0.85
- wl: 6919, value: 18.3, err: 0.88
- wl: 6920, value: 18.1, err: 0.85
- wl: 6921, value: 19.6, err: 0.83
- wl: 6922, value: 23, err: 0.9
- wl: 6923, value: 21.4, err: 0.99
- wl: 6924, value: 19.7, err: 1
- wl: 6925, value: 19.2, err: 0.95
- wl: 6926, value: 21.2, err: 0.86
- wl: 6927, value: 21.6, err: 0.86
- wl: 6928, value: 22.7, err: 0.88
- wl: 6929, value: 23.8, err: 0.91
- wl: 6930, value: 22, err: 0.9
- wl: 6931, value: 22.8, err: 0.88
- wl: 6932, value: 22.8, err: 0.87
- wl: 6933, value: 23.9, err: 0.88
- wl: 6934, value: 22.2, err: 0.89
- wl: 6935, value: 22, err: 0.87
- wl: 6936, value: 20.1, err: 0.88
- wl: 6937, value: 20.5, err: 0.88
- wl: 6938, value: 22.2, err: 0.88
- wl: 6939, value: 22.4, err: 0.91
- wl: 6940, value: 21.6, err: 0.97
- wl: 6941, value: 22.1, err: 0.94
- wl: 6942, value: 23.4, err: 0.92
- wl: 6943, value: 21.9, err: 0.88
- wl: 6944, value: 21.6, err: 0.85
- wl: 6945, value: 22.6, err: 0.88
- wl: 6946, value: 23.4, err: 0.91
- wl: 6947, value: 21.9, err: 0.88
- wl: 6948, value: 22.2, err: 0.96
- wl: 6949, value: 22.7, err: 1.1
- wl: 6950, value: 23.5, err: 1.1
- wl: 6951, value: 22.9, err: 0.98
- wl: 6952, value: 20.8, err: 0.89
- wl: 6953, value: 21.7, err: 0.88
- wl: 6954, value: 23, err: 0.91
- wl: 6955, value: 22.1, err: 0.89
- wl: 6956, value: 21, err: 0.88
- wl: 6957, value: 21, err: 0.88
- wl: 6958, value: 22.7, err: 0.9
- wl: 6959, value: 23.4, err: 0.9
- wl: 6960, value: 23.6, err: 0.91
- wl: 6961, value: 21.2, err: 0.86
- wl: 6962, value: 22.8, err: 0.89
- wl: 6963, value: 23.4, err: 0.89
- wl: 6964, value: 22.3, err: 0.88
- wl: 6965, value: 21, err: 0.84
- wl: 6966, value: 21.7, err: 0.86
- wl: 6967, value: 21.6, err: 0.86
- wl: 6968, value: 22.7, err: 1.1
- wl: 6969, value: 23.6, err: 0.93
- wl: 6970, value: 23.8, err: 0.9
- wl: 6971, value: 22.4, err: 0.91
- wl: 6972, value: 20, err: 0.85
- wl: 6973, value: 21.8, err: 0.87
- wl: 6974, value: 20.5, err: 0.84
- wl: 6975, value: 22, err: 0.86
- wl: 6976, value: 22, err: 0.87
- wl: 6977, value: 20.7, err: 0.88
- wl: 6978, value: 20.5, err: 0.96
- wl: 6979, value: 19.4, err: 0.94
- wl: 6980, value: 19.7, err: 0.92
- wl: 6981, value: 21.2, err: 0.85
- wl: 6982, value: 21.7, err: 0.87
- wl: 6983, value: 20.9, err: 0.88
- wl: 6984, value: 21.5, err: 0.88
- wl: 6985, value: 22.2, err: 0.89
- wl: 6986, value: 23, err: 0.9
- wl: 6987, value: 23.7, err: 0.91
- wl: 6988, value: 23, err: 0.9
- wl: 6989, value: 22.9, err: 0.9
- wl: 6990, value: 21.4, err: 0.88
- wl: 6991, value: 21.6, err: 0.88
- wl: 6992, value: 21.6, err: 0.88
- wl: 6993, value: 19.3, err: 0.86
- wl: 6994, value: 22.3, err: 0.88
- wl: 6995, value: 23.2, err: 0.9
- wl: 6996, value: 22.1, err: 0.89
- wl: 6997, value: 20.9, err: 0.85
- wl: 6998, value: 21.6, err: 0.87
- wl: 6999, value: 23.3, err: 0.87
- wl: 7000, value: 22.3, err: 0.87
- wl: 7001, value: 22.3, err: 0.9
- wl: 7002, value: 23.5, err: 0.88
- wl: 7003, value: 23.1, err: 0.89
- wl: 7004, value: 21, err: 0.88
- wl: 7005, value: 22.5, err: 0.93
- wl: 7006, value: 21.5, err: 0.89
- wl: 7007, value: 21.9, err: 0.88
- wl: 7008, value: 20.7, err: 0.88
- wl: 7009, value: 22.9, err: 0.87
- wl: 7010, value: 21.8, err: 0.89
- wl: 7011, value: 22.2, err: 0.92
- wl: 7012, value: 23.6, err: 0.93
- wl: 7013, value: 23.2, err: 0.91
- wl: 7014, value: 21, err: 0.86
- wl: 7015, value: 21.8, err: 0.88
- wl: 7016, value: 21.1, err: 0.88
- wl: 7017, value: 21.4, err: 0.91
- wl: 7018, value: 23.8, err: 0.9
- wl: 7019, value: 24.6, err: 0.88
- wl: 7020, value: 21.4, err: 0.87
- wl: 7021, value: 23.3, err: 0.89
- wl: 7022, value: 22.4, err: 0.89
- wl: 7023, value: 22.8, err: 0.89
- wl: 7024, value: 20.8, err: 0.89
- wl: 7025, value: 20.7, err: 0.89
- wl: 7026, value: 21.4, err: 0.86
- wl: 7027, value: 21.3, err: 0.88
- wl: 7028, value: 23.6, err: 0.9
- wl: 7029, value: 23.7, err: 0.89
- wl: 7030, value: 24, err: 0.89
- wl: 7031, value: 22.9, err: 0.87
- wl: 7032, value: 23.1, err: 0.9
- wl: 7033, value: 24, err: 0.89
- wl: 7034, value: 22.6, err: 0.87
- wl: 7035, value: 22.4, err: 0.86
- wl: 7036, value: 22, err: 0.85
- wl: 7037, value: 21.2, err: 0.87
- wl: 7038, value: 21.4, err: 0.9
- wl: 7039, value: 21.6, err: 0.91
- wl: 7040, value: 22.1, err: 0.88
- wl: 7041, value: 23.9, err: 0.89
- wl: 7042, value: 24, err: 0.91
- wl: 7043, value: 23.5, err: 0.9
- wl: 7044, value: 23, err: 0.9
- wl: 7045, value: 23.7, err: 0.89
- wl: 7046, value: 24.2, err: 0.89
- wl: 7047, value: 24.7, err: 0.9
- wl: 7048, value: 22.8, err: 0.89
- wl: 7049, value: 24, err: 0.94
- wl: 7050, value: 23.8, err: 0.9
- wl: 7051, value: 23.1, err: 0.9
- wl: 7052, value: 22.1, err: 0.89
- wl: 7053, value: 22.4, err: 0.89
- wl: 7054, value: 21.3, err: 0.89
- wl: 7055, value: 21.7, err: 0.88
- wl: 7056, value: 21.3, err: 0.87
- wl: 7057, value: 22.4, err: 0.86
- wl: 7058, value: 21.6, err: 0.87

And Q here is -2.8 Ang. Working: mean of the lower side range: 20.2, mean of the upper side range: 22.6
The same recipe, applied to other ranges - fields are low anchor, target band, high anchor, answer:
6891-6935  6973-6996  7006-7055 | 0.27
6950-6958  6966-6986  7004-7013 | 0.45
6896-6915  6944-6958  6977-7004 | -0.73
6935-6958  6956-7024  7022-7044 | 0.78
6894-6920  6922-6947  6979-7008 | -1.58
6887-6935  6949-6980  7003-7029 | -0.75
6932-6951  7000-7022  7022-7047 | 0.27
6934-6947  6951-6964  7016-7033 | -0.09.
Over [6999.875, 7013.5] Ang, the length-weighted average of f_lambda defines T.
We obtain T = 22.3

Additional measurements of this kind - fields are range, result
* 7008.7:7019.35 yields 22.5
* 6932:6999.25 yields 22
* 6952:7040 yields 22.1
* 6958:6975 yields 22.2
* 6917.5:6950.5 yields 21.7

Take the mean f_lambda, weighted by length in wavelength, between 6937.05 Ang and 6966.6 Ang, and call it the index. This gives 22.2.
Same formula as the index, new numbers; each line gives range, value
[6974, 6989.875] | 21.6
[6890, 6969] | 21.3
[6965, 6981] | 21.5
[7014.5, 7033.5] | 22.5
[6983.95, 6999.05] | 22.1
